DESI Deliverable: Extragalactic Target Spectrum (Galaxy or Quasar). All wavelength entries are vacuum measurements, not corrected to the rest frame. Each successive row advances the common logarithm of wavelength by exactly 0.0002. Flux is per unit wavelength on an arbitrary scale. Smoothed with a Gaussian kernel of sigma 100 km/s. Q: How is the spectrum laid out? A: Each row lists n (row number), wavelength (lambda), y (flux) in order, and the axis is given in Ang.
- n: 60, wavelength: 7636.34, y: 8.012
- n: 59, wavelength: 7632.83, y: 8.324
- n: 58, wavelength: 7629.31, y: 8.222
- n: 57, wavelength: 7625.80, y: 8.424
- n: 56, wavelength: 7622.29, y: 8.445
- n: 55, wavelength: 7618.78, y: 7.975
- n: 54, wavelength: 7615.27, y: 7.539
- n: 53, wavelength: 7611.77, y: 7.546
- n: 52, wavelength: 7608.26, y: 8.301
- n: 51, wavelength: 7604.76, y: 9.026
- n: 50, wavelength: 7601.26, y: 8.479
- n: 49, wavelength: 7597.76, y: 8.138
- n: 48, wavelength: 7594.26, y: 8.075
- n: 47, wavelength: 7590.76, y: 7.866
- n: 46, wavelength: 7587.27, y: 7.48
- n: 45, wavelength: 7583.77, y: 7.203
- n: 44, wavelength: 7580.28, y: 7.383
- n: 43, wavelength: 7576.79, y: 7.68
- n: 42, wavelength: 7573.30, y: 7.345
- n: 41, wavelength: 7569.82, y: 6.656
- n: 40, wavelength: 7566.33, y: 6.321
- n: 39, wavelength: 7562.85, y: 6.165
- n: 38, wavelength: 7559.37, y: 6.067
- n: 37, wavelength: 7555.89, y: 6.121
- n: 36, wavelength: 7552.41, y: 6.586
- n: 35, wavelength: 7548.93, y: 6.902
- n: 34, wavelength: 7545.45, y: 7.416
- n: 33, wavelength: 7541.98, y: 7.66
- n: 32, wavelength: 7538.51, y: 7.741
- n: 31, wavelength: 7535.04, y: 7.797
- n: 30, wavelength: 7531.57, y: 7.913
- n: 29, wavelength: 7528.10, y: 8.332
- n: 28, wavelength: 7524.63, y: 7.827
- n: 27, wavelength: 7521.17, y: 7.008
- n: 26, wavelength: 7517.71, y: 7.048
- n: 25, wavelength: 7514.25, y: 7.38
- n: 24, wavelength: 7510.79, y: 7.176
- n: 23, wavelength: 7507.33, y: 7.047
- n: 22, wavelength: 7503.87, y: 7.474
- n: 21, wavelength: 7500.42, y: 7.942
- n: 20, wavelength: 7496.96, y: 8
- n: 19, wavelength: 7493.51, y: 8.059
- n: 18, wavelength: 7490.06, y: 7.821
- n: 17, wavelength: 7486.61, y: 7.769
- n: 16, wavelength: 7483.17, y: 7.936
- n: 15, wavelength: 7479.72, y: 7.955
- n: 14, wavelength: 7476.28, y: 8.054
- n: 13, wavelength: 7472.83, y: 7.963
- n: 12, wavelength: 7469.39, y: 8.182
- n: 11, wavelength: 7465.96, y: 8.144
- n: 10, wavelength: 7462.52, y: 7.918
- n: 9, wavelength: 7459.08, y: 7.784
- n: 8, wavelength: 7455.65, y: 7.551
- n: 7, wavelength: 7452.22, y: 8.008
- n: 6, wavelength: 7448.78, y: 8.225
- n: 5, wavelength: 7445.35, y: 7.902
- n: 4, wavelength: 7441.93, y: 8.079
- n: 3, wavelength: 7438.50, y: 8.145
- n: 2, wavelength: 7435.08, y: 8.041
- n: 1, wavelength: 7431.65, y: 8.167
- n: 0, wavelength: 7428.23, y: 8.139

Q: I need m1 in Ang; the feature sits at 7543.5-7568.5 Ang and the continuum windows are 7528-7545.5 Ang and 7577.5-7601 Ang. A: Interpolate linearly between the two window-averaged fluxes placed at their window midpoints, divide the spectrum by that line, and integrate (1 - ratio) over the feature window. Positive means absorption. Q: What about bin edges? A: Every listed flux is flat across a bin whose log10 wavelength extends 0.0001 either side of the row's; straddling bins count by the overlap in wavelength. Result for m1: 4.03 Ang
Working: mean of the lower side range 7.8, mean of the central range 6.52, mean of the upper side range 7.74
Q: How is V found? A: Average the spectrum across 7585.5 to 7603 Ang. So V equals 8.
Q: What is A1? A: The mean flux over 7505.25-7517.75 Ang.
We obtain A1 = 7.18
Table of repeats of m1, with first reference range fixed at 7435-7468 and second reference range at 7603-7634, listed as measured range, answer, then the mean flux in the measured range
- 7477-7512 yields 1.3 Ang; 7.74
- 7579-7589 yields 1.0 Ang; 7.35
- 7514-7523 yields 1.1 Ang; 7.12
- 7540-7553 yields 1.4 Ang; 7.2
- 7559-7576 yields 3.2 Ang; 6.61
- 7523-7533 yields 0.1 Ang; 8.02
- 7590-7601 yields 0.1 Ang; 8.1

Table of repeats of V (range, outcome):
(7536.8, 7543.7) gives 7.7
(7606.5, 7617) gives 7.8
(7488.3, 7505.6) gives 7.86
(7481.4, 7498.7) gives 7.92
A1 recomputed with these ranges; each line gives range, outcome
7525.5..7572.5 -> 7.07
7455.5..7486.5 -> 7.96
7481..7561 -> 7.44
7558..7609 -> 7.48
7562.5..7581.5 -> 6.97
